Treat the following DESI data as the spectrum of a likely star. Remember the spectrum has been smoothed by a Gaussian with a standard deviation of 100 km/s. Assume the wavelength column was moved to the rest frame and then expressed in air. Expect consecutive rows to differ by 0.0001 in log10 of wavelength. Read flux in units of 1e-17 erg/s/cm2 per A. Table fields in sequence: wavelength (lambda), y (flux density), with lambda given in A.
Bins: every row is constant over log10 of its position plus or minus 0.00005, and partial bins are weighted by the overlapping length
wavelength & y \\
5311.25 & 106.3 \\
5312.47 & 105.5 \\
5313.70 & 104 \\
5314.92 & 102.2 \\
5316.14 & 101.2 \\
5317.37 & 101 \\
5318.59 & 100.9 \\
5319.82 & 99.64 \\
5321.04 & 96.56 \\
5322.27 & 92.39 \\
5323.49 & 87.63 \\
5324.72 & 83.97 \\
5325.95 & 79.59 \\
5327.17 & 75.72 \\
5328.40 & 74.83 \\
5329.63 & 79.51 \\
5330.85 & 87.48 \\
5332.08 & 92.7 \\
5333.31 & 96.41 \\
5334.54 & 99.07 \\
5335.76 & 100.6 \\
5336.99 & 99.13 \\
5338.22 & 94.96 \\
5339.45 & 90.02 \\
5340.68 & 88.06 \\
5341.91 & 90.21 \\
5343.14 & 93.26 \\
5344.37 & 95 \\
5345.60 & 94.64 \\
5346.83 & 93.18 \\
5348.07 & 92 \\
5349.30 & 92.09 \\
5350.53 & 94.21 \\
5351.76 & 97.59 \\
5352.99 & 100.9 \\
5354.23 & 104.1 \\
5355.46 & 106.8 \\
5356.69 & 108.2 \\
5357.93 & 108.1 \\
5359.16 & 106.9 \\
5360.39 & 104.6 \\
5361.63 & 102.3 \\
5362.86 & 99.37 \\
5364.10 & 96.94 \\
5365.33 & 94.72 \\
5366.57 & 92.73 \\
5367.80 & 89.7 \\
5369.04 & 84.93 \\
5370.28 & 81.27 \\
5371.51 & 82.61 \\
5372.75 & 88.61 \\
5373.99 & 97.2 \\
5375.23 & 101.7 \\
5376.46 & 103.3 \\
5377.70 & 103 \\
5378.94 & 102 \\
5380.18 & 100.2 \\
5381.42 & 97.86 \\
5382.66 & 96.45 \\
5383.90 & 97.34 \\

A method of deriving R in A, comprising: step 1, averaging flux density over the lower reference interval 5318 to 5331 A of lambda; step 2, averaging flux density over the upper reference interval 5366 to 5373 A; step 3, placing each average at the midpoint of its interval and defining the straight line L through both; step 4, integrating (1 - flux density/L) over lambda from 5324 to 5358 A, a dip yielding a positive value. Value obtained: -2.4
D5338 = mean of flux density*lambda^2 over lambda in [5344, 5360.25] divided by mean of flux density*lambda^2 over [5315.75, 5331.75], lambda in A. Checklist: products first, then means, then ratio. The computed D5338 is 1.13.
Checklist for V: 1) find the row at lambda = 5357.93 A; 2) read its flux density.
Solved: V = 108.1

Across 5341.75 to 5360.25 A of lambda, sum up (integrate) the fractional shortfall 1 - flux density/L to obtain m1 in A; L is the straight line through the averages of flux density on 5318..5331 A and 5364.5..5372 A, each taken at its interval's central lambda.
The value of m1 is -2.4 A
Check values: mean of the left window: 87.1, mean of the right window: 88.1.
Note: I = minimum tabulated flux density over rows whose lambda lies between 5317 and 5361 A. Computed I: 74.83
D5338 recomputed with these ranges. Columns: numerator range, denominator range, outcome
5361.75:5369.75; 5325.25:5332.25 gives 1.17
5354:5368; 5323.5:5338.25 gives 1.16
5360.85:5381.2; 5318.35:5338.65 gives 1.07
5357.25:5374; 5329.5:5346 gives 1.03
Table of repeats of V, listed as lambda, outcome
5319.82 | 99.64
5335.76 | 100.6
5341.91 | 90.21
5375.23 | 101.7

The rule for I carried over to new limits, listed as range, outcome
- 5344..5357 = 92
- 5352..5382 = 81.27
